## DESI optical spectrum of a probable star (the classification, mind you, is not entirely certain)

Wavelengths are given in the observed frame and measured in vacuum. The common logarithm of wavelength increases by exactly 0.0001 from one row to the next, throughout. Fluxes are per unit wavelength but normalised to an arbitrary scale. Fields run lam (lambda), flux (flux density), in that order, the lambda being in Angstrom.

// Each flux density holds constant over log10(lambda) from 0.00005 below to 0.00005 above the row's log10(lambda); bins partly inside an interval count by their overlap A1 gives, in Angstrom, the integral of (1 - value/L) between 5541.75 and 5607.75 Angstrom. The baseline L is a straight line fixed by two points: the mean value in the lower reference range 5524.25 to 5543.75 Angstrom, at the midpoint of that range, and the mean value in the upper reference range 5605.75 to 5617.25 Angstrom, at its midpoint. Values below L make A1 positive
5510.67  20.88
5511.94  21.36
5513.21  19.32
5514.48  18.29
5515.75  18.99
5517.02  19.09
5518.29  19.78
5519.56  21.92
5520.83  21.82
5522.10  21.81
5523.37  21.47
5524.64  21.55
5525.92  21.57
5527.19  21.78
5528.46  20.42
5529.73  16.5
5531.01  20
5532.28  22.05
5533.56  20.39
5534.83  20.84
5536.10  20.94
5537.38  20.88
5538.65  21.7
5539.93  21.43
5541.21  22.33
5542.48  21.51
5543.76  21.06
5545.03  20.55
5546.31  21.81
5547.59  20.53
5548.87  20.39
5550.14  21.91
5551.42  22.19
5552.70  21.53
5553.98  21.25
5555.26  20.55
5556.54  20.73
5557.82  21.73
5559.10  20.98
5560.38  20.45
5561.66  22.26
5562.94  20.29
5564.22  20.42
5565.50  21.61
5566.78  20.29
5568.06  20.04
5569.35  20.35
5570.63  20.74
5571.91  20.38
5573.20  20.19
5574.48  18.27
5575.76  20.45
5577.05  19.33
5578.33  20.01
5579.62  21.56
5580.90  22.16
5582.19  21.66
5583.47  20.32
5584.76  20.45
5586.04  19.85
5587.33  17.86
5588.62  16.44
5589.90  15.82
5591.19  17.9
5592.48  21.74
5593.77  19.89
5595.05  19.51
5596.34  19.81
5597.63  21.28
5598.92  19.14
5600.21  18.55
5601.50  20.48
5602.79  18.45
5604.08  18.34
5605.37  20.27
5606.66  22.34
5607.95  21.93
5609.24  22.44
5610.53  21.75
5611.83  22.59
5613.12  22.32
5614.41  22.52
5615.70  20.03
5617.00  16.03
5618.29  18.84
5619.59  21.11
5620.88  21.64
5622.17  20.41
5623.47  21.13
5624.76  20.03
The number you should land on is 2.8 Angstrom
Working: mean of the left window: 20.9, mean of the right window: 21.5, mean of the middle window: 20.3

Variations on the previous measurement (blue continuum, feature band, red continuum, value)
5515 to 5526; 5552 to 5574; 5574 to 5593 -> -0.89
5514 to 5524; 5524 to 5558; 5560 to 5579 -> -1.06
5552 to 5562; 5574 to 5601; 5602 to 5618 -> 1.63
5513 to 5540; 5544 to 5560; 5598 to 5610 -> -0.54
